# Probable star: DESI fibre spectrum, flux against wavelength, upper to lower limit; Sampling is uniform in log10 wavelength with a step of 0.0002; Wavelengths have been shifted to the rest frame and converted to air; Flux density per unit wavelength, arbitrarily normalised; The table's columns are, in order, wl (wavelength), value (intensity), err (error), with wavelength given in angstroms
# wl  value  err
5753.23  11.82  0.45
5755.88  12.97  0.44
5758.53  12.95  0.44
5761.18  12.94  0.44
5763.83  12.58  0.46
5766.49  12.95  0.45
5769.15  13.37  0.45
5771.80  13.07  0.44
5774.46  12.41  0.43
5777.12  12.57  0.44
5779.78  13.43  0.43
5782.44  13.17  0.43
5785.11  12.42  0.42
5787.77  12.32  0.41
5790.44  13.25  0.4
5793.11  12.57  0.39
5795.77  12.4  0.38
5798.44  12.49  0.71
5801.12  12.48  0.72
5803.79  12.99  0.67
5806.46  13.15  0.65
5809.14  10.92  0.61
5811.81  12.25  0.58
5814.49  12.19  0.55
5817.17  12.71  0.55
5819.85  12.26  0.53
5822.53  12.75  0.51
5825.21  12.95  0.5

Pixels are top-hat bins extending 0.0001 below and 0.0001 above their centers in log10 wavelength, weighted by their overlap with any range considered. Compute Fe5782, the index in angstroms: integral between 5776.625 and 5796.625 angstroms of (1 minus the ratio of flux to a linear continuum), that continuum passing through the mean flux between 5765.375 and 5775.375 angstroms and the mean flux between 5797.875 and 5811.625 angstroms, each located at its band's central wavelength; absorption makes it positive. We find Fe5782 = -0.1 angstroms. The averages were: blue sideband 13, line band 12.8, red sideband 12.4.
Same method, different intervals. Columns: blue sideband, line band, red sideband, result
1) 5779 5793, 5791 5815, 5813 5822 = 0.4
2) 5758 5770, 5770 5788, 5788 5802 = 0.0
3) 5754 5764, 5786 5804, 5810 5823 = -0.1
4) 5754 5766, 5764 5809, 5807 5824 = -0.8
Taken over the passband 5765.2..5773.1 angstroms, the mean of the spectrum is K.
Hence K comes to 13.1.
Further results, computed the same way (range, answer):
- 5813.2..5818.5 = 12.4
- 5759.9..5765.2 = 12.8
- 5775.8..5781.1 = 13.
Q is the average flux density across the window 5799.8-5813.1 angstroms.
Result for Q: 12.4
